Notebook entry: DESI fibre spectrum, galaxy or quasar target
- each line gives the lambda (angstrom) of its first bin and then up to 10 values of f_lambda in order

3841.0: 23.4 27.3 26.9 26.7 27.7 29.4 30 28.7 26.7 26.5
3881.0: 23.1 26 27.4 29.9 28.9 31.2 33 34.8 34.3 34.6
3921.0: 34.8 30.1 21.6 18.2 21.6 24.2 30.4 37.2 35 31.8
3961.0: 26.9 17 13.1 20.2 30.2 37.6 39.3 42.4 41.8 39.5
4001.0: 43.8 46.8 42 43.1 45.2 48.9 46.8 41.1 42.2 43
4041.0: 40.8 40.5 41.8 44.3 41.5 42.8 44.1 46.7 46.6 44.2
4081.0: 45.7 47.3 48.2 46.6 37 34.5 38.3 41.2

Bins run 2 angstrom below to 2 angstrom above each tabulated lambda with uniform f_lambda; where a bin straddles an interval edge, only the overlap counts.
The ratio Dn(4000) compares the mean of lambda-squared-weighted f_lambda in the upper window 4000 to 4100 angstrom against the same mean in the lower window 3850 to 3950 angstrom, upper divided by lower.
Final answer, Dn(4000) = 1.7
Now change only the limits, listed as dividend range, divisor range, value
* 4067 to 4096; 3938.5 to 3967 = 1.71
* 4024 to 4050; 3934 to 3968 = 1.61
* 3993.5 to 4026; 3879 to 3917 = 1.56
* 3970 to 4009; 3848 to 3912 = 1.38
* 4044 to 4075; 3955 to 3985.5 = 1.73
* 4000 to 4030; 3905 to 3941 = 1.64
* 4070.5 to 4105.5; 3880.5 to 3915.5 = 1.58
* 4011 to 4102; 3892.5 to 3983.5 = 1.62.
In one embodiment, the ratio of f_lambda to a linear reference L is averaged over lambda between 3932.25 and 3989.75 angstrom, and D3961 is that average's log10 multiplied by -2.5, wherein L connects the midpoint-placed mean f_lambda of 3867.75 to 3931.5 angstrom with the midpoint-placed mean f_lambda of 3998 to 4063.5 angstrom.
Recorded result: 0.26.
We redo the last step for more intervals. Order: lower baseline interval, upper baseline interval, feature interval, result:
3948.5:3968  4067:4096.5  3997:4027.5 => -0.24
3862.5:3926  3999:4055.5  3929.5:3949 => 0.36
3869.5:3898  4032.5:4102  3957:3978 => 0.48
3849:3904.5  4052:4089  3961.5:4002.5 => 0.17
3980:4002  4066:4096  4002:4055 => -0.02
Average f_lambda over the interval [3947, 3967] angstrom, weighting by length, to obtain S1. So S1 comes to 29.6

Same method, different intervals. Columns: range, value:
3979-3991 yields 39.8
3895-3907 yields 31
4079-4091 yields 47.1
